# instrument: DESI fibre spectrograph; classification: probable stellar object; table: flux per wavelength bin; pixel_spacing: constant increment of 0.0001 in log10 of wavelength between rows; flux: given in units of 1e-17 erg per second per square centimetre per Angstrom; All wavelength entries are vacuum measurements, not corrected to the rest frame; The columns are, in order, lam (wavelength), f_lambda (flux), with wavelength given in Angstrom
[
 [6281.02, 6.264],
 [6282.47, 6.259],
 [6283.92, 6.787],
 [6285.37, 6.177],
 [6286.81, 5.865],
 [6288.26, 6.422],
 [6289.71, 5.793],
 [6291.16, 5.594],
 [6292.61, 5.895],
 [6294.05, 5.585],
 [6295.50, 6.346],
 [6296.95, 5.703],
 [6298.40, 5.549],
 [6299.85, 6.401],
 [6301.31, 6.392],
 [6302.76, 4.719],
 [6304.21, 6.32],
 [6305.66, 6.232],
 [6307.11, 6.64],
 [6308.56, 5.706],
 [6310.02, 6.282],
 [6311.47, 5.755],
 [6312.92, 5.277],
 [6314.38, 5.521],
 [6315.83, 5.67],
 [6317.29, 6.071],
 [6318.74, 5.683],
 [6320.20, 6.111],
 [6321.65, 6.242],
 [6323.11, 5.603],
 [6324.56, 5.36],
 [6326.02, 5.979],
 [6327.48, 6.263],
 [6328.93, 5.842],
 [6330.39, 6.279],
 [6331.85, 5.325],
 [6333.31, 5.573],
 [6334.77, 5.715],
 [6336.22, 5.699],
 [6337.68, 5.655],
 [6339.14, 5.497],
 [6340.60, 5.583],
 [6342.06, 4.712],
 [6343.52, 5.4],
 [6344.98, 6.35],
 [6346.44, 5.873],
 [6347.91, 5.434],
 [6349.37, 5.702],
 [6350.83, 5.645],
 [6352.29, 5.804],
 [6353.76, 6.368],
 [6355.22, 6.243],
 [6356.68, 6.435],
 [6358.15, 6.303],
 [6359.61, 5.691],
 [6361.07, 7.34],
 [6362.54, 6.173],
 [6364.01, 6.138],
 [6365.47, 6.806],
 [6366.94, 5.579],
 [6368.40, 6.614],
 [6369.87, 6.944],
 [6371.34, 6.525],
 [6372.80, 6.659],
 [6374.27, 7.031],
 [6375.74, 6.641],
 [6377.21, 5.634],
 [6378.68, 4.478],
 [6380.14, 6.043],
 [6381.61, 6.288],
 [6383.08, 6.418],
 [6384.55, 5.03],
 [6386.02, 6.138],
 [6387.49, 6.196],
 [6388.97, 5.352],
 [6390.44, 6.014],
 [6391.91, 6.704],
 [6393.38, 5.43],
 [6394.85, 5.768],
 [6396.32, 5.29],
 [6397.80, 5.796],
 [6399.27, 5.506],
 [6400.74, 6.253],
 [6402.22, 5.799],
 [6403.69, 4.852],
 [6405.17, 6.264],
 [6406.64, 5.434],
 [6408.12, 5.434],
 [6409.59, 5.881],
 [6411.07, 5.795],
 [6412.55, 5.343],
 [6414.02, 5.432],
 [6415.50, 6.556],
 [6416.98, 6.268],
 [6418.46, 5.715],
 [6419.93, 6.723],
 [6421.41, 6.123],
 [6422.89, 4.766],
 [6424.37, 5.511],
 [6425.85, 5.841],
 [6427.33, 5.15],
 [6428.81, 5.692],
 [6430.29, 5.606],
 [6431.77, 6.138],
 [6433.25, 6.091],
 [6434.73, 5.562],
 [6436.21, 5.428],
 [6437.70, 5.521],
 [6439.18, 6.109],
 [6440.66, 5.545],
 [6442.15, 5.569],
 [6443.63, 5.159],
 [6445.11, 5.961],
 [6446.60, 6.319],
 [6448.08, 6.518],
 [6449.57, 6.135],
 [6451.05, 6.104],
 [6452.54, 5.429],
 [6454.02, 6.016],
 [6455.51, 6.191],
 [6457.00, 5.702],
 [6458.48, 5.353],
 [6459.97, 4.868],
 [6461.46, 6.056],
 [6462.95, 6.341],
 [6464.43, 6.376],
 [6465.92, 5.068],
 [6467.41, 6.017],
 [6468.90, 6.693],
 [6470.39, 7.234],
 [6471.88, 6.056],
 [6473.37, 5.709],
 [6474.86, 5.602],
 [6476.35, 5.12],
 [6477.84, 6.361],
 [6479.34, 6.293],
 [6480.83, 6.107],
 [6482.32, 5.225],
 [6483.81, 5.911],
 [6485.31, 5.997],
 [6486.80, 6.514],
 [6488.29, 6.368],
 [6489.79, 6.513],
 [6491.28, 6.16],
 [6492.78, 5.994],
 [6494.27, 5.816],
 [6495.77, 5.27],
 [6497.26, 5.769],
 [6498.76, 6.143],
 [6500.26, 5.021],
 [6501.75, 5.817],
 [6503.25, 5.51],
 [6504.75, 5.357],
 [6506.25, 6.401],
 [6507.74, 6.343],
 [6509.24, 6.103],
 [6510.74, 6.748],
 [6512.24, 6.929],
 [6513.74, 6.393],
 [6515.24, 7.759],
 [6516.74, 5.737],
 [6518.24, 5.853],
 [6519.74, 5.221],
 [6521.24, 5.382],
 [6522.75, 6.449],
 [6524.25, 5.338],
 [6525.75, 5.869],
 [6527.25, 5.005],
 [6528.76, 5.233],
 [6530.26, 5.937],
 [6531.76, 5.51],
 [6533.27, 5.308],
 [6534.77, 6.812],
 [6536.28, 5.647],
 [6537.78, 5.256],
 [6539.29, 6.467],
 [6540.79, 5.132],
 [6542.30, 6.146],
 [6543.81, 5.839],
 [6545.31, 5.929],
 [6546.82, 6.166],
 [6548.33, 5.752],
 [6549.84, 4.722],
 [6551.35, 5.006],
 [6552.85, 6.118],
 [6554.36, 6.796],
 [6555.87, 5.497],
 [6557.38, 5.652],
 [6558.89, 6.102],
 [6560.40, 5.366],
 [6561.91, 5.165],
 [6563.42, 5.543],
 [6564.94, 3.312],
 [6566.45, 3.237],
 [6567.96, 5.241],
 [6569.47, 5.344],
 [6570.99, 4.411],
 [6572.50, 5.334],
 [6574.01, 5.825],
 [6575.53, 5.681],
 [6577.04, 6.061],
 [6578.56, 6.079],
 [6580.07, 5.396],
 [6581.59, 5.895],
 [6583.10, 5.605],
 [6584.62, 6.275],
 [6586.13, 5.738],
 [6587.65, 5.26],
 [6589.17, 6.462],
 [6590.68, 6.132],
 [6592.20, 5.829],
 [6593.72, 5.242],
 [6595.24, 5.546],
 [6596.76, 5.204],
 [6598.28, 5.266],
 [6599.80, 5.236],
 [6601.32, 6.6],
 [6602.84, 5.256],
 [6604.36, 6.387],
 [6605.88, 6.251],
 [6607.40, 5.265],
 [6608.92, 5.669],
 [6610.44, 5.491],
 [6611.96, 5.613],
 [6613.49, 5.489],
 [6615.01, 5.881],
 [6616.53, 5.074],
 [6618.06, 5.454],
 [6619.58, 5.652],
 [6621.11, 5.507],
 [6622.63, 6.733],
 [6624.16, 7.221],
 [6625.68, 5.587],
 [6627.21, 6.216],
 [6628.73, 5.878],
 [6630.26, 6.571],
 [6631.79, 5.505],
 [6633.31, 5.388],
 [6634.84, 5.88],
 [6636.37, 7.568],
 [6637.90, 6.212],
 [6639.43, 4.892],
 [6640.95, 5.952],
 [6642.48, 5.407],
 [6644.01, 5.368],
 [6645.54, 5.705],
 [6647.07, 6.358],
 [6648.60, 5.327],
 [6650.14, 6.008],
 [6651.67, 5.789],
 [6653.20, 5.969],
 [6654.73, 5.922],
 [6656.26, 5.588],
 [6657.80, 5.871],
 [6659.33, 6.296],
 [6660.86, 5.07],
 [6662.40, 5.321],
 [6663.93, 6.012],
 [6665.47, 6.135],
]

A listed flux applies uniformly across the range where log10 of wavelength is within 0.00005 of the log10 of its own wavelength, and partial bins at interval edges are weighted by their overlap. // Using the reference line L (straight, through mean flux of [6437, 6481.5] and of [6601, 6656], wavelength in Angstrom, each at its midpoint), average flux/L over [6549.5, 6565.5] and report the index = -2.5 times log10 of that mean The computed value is 0.09 mag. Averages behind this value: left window 5.92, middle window 5.43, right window 5.85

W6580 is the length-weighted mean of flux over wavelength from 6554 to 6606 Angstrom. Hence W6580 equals 5.53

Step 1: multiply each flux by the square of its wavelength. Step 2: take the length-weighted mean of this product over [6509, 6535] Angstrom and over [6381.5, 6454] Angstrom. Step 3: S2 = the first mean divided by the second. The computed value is 1.1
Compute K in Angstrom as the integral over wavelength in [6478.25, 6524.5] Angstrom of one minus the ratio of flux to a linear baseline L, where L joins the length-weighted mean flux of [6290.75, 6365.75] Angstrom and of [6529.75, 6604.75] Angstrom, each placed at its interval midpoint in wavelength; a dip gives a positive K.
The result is -2.9 Angstrom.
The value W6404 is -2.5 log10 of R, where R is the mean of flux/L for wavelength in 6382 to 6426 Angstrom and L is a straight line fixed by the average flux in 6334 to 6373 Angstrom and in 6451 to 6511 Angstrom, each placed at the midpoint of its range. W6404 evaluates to 0.04 mag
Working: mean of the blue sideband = 6.03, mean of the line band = 5.79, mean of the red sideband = 5.94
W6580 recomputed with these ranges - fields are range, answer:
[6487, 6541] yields 5.92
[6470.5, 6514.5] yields 6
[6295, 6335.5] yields 5.87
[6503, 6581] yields 5.68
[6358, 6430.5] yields 5.94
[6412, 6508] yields 5.87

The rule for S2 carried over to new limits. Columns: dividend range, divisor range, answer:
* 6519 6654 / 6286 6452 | 1.03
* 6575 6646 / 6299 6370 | 1.07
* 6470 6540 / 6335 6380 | 1.03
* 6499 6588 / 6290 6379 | 1.02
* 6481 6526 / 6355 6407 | 1.03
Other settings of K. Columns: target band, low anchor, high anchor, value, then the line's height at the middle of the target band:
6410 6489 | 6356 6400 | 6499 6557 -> 1.43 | 5.98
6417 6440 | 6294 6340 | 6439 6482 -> 0.61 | 5.91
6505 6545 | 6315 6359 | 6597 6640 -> -0.77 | 5.83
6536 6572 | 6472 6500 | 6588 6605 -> 2.46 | 5.8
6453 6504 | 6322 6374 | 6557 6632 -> -1.09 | 5.79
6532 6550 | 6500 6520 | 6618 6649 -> 0.87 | 6.09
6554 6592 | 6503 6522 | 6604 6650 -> 3.17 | 5.99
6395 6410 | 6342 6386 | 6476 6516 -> 1.09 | 6.09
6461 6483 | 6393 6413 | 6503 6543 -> -0.82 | 5.8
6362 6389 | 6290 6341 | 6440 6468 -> -1.53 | 5.83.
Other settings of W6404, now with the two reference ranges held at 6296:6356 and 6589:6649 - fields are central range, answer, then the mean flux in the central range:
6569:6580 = 0.05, 5.53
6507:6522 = -0.08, 6.24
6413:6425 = -0.01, 5.88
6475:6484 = 0.00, 5.82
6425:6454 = 0.00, 5.79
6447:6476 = -0.03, 5.97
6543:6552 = 0.04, 5.58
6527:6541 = 0.03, 5.67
